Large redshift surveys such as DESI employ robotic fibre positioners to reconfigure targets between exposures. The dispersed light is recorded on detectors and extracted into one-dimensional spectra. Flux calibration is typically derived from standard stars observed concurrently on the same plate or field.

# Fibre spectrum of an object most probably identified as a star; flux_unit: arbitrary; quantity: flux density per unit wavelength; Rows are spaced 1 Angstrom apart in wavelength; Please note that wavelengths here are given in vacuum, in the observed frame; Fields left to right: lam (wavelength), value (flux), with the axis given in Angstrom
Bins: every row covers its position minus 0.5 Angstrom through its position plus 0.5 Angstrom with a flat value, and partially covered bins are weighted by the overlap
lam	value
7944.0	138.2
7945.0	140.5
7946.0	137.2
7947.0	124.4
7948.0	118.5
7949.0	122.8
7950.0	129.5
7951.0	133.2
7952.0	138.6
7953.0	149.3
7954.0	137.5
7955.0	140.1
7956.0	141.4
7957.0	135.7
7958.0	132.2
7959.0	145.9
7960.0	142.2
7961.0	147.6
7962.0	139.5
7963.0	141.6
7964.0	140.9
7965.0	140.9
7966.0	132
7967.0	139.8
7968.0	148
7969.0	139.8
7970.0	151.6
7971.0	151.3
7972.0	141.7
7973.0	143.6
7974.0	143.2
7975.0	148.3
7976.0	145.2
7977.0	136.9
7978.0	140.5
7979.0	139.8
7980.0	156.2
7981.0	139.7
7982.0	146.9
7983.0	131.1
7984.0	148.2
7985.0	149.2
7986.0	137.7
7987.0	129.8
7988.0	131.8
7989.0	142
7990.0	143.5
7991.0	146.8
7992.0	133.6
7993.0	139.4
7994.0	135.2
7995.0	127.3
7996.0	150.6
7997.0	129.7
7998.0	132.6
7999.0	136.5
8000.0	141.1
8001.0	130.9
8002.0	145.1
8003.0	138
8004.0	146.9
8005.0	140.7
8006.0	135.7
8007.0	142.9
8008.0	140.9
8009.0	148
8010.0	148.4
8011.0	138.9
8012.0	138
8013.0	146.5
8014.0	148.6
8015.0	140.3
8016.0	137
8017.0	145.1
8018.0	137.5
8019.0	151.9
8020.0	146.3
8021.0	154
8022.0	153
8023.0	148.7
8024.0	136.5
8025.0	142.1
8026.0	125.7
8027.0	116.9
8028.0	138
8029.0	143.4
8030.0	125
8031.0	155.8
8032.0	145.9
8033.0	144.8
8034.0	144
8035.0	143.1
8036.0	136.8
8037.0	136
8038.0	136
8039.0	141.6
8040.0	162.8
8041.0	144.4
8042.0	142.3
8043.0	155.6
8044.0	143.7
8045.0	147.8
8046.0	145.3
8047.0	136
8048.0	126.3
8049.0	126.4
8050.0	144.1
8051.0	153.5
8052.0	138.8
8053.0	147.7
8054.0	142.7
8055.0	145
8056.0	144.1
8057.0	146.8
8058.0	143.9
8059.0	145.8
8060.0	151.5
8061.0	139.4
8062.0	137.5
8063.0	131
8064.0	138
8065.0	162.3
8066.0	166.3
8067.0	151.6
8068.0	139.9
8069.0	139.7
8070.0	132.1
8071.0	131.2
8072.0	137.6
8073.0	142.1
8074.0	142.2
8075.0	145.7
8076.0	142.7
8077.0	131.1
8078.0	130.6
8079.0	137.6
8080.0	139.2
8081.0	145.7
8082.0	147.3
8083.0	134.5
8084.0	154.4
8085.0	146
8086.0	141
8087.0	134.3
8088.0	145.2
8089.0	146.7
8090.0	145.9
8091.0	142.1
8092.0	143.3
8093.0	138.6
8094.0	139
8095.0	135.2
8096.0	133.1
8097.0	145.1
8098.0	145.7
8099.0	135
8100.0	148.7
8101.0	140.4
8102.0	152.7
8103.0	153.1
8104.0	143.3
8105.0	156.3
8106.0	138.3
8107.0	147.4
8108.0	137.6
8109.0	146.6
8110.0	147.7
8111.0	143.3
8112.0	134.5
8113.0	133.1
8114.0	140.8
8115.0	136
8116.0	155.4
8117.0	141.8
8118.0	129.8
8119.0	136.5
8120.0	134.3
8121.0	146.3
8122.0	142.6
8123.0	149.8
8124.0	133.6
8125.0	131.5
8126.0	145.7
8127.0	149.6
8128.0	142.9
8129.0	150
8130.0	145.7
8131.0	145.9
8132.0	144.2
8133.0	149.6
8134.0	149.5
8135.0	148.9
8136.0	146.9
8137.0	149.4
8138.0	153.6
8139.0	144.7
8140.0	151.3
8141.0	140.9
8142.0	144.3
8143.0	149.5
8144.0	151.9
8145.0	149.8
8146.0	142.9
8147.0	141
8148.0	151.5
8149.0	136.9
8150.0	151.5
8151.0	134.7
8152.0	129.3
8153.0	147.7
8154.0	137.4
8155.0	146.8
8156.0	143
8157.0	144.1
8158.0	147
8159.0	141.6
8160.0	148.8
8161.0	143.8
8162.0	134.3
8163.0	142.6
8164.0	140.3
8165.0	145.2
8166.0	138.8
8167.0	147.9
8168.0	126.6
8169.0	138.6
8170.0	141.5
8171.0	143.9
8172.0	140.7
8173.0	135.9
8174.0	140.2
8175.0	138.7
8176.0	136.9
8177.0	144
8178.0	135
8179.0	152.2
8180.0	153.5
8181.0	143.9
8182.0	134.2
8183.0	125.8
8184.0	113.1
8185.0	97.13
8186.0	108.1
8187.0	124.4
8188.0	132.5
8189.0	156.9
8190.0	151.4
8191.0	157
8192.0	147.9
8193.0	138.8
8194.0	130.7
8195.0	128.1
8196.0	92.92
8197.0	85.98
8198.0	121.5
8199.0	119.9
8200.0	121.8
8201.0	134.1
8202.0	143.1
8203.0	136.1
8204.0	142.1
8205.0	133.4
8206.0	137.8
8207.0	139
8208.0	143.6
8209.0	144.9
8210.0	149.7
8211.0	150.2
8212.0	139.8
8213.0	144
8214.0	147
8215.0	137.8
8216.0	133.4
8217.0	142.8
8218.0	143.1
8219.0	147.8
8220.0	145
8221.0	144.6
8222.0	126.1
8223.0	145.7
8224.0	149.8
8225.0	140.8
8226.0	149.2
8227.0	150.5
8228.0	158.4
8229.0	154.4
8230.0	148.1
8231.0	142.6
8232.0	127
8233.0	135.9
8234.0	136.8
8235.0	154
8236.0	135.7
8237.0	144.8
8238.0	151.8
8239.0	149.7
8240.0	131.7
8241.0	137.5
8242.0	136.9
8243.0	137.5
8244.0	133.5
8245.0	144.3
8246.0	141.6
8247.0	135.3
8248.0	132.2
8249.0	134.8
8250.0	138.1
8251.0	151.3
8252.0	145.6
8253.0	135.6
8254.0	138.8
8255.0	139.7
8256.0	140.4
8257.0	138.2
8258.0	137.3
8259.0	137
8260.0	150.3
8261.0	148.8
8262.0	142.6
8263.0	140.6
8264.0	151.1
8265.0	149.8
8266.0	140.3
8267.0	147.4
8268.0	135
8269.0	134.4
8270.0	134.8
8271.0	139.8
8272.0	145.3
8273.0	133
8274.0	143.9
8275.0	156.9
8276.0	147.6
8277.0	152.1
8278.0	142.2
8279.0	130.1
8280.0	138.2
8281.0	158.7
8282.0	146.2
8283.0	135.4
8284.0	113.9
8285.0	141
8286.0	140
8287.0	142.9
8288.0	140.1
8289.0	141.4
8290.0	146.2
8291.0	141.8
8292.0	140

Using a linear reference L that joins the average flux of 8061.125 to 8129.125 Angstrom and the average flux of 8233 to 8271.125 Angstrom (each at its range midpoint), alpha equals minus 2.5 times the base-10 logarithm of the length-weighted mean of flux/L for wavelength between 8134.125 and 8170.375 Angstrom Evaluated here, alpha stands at -0.017 mag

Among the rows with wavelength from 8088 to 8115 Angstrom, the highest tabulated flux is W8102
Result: 156.3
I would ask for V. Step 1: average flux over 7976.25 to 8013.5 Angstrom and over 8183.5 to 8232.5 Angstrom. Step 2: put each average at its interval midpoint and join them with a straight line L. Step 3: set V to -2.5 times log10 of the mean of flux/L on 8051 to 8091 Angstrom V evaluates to -0.03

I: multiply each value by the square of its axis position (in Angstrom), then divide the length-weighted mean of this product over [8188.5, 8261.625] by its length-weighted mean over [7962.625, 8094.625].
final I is 1.03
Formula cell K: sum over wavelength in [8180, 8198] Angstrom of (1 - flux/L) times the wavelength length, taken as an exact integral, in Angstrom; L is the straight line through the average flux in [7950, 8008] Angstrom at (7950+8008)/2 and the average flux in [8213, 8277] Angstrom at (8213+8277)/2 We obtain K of 1.7 Angstrom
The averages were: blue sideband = 141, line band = 128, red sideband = 142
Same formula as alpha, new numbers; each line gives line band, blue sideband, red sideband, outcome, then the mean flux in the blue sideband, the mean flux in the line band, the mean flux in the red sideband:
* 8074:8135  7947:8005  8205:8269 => -0.01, 140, 143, 142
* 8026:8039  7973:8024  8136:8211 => 0.02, 142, 138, 138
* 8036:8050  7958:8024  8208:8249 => 0.00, 142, 142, 142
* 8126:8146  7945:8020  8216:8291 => -0.05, 140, 148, 142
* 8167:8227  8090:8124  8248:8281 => 0.04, 142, 137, 142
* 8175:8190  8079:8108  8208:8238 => 0.08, 143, 134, 144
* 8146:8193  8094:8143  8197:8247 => 0.02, 144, 139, 140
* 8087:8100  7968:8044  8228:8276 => 0.00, 142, 141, 142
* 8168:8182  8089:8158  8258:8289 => 0.01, 144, 141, 142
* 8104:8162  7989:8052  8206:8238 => -0.01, 141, 144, 144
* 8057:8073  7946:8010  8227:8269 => -0.02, 140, 143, 142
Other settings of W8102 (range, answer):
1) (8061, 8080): 166.3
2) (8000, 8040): 162.8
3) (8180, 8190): 156.9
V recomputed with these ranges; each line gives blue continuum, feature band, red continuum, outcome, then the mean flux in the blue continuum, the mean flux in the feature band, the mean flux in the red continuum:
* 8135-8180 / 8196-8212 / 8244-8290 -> 0.08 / 143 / 132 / 141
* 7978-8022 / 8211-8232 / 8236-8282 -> -0.02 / 141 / 144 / 142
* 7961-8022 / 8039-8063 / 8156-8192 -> -0.02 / 142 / 144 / 139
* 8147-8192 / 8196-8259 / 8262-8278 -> 0.02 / 139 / 139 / 143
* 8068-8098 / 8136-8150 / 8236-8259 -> -0.05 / 140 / 147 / 140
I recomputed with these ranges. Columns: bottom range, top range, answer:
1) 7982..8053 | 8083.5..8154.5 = 1.04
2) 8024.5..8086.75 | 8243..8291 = 1.05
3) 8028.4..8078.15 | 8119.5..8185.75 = 1.02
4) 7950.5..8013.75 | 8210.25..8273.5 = 1.07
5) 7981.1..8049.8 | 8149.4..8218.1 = 1.01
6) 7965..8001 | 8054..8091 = 1.04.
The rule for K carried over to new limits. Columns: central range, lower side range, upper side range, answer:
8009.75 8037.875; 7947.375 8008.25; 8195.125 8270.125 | -0.37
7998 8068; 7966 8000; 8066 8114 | -0.60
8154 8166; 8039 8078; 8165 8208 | -0.63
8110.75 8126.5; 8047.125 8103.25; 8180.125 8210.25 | -0.16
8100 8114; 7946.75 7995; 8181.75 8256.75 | -0.56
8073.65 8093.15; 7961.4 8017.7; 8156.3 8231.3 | -0.26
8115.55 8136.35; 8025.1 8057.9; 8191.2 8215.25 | -0.94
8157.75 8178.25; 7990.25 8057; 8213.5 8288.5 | 0.16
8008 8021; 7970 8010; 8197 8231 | -0.30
